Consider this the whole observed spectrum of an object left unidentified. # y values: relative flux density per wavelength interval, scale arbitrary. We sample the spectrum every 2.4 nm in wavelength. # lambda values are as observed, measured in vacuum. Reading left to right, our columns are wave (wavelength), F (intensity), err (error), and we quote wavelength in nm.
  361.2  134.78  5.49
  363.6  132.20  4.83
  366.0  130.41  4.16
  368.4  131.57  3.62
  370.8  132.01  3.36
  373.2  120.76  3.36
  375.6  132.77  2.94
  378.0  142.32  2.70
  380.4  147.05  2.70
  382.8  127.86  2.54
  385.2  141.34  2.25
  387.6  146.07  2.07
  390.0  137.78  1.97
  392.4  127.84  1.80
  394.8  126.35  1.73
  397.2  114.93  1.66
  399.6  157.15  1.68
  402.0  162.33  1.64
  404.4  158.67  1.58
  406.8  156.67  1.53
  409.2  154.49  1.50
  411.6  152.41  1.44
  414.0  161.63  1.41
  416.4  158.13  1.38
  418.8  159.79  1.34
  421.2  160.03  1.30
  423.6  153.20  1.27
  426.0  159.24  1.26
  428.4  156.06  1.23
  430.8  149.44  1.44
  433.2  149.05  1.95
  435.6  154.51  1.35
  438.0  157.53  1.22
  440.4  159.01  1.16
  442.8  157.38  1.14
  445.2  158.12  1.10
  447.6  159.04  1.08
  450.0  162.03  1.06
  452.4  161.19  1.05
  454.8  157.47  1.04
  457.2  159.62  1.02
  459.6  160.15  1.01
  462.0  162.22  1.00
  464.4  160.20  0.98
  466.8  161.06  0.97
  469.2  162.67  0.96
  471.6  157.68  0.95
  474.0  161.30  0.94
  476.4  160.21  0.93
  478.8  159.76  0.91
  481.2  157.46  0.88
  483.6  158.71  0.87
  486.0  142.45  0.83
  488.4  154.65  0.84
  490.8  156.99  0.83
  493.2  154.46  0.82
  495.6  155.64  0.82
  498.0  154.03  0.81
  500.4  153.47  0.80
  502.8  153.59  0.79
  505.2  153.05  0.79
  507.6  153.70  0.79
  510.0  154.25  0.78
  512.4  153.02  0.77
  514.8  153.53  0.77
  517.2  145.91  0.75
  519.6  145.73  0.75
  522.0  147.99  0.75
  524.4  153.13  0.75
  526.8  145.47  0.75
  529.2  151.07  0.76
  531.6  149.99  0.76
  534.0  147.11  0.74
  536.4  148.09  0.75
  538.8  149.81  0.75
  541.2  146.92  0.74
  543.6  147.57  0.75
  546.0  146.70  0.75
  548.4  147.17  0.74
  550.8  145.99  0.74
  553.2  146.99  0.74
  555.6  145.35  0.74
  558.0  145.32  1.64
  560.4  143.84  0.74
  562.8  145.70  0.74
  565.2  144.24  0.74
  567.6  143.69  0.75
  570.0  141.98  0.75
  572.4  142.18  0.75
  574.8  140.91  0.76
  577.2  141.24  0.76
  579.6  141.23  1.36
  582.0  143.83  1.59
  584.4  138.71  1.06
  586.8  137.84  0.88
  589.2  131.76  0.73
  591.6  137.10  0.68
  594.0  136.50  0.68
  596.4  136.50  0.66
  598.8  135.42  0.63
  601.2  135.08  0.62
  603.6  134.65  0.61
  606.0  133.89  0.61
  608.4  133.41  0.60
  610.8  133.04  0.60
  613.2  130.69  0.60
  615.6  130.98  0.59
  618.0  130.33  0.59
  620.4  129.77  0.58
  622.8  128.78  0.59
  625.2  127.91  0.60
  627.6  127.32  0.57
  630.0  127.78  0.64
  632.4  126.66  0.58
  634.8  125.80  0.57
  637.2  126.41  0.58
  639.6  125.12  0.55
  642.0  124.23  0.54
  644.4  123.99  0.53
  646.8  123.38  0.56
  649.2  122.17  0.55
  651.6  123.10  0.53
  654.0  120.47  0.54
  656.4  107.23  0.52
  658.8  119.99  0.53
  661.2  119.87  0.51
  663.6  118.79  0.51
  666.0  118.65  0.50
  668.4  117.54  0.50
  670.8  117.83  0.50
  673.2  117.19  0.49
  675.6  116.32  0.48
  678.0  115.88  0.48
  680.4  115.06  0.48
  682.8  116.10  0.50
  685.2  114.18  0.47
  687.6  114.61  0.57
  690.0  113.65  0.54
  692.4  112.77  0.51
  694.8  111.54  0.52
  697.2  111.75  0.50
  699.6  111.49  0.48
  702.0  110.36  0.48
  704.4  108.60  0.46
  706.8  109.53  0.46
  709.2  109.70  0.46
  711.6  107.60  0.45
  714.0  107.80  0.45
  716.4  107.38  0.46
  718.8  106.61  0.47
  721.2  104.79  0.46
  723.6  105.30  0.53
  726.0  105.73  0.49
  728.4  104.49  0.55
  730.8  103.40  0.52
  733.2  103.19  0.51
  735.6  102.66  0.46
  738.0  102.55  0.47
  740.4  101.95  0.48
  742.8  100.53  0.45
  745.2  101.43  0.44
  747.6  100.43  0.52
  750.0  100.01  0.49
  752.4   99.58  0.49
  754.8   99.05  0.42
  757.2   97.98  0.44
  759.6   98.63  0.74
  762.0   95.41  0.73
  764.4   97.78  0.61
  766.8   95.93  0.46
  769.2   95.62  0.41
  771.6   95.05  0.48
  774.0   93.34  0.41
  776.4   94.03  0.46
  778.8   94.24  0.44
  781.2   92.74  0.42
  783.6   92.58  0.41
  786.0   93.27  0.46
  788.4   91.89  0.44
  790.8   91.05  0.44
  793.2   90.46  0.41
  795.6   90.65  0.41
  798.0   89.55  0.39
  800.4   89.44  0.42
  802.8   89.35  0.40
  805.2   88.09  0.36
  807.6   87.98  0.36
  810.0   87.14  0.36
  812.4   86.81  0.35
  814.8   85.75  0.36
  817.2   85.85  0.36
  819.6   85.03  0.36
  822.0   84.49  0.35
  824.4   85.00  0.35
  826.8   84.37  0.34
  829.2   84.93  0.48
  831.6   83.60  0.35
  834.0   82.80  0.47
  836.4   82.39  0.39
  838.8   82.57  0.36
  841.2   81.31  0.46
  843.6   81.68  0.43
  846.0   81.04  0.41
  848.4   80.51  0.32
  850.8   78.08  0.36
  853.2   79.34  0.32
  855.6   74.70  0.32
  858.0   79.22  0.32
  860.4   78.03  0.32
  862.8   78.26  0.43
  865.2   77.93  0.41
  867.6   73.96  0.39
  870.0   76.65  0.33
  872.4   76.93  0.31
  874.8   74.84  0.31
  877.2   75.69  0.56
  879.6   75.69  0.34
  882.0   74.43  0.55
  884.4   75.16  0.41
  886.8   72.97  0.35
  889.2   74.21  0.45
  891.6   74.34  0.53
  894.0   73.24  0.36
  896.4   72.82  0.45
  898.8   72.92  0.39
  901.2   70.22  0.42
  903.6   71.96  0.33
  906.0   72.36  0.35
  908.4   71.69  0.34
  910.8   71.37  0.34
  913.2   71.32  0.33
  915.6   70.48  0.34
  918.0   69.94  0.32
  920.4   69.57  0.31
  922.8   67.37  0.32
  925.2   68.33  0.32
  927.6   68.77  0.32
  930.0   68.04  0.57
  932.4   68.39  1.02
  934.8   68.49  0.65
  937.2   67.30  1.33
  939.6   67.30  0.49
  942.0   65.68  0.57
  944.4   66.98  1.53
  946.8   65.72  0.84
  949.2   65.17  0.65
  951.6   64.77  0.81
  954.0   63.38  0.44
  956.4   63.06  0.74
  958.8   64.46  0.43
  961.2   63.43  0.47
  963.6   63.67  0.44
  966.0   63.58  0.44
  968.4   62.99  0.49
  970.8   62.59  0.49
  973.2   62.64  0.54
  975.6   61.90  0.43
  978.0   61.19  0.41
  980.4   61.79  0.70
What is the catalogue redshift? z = 0.000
